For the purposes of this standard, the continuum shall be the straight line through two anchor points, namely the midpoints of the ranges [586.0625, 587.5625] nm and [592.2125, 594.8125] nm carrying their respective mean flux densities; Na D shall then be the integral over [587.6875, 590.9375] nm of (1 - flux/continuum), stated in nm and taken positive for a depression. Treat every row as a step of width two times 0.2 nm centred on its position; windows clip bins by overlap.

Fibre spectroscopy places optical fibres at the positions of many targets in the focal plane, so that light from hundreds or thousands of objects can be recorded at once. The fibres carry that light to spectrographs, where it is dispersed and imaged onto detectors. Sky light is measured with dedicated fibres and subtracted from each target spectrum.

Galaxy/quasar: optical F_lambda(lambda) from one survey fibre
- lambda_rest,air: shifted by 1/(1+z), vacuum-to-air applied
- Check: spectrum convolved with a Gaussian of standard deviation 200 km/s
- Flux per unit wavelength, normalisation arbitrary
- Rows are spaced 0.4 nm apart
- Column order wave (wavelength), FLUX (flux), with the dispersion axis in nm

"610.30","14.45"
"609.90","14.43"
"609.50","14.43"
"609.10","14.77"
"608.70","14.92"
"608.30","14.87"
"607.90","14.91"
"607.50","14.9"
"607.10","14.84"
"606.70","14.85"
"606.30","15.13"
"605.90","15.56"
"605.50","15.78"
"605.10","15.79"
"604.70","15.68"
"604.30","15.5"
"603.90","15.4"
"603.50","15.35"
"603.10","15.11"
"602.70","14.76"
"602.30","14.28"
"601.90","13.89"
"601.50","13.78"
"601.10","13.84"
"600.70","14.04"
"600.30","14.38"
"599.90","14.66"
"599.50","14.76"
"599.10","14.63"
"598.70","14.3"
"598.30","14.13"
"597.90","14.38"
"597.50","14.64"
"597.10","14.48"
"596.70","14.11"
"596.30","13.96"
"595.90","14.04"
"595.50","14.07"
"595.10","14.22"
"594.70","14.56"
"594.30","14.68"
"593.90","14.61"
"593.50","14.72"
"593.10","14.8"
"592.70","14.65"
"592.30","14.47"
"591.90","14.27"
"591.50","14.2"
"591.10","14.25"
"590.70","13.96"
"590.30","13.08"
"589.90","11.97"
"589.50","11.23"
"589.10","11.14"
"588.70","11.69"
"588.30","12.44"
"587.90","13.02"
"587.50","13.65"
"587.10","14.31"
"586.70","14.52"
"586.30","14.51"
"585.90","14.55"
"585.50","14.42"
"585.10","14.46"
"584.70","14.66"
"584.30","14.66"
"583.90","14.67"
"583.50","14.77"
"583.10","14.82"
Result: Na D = 0.47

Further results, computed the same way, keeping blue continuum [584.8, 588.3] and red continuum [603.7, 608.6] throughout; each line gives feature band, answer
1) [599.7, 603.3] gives 0.16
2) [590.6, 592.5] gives 0.02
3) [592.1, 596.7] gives 0.04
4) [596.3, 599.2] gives 0.08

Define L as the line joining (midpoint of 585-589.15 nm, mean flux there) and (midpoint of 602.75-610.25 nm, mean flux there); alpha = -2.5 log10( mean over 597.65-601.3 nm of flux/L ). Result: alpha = 0.02 mag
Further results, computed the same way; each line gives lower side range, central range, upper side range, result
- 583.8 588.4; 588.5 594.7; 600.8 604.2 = 0.05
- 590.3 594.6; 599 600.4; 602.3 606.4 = 0.03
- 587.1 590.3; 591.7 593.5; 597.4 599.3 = -0.11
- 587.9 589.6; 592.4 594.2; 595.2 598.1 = -0.11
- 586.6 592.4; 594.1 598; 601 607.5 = -0.03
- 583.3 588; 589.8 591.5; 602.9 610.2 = 0.08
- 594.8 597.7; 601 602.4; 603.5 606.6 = 0.08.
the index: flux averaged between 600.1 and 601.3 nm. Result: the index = 14.1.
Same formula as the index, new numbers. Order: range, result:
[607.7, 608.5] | 14.9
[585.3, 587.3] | 14.5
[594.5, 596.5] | 14.2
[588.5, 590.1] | 11.5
